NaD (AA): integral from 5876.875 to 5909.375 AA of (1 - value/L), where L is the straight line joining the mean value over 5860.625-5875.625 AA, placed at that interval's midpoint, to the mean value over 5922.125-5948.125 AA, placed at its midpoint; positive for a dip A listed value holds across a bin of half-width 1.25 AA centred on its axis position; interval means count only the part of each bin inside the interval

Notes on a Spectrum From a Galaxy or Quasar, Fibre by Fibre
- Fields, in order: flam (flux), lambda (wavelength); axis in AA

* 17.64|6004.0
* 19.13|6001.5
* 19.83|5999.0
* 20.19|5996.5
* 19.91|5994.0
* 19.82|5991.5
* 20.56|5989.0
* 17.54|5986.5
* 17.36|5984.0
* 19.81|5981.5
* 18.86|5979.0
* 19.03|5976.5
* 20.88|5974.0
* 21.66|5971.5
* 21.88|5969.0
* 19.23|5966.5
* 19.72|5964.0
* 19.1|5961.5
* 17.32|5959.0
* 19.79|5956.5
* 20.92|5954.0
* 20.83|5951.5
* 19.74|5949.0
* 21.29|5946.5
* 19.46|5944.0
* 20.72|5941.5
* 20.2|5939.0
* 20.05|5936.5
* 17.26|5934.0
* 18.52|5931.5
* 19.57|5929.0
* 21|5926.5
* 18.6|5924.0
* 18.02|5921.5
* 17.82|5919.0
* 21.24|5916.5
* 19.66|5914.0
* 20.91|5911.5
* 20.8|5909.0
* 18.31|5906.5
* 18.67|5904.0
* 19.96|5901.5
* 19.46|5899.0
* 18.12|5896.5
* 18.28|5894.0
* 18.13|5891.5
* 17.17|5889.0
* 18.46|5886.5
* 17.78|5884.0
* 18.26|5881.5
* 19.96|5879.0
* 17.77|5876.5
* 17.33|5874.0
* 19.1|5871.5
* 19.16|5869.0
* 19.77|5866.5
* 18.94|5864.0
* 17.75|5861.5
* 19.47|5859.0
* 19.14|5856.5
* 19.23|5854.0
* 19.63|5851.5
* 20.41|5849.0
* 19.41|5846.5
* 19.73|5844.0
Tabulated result 0.7 AA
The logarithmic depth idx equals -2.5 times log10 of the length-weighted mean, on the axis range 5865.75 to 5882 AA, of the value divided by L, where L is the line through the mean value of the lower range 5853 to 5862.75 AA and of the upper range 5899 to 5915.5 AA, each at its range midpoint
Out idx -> 0.02 mag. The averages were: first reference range 18.9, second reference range 19.7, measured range 18.8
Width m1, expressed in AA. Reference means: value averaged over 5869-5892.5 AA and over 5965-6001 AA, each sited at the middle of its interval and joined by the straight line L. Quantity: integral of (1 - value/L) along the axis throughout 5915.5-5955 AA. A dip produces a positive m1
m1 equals -1.3 AA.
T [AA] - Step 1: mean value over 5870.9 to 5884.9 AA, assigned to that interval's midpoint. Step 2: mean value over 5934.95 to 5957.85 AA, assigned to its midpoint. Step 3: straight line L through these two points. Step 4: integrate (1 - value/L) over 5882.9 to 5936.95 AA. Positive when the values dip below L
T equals 0.8 AA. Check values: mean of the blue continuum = 18.3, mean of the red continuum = 20.3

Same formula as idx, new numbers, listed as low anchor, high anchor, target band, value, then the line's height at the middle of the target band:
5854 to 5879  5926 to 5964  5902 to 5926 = -0.004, 19.3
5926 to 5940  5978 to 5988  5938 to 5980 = -0.066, 18.9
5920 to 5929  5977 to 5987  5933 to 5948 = -0.048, 19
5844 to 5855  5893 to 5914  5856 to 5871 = 0.032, 19.6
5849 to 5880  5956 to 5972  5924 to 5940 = 0.007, 19.5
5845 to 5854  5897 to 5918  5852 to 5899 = 0.066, 19.8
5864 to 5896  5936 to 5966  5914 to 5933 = 0.005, 19.3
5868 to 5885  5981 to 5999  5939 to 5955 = -0.080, 19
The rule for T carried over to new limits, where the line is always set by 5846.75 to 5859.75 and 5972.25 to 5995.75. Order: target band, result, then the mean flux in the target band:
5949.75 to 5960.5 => -0.2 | 19.7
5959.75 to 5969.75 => -0.2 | 19.8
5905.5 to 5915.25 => -0.2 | 20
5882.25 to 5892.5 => 0.9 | 17.9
